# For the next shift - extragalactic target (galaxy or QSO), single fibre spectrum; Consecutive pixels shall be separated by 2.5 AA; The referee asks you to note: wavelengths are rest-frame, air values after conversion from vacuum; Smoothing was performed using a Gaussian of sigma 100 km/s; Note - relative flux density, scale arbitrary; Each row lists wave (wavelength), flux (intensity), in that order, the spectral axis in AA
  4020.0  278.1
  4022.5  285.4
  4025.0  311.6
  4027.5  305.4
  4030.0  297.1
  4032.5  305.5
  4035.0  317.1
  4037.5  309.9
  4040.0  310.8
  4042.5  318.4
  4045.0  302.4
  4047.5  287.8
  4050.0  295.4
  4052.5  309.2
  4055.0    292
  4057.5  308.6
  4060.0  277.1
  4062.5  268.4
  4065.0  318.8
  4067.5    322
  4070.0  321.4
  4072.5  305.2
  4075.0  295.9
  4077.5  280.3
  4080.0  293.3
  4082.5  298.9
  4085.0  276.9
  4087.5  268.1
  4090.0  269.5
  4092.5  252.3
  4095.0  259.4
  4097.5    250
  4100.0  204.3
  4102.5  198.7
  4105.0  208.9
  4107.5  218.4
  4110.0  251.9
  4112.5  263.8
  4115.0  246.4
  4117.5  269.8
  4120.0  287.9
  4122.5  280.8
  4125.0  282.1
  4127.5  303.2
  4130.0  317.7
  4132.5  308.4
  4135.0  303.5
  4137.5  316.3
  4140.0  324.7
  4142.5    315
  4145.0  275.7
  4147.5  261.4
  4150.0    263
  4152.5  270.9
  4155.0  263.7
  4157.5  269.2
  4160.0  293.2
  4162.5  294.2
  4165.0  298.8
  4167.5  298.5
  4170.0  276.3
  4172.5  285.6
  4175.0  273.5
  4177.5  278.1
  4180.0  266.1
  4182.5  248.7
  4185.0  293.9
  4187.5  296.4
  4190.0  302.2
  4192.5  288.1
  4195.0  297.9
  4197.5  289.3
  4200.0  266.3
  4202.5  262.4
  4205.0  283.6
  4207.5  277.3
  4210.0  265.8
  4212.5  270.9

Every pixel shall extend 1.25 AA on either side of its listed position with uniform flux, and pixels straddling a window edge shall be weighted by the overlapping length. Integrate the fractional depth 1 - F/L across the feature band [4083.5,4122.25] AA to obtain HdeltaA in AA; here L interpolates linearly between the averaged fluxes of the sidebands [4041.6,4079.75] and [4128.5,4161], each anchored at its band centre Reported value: 6.0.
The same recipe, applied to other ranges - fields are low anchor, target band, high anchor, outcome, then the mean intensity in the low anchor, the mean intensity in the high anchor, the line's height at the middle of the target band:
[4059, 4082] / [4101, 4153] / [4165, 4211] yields 2.8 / 298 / 281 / 290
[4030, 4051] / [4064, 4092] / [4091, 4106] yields -4.1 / 306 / 230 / 257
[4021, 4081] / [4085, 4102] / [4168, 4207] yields 2.6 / 302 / 281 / 295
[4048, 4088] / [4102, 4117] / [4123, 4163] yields 3.0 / 296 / 291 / 293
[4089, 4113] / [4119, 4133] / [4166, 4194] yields -2.5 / 237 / 283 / 251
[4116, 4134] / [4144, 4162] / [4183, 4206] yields 1.1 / 292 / 285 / 290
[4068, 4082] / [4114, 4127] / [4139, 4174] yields 0.7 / 300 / 285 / 292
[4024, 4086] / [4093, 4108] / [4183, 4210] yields 3.6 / 301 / 284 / 296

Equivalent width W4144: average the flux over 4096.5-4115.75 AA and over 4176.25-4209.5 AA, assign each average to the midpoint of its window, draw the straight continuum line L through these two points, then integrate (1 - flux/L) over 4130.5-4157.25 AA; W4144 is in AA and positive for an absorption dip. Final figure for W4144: -4.1 AA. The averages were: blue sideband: 230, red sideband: 280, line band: 290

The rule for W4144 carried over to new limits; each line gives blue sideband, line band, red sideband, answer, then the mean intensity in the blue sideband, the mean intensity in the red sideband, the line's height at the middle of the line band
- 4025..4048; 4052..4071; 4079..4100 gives -0.9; 307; 267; 288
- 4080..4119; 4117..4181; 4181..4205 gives -4.9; 251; 283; 268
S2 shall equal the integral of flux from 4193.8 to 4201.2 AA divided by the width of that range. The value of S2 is 285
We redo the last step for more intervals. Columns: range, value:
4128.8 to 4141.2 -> 314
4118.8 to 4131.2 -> 294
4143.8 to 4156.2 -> 267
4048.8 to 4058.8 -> 301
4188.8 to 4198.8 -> 294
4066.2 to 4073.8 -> 316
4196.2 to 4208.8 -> 276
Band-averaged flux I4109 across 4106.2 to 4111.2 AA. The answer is 235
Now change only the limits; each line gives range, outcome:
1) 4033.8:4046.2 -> 312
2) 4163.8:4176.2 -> 287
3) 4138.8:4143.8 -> 319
